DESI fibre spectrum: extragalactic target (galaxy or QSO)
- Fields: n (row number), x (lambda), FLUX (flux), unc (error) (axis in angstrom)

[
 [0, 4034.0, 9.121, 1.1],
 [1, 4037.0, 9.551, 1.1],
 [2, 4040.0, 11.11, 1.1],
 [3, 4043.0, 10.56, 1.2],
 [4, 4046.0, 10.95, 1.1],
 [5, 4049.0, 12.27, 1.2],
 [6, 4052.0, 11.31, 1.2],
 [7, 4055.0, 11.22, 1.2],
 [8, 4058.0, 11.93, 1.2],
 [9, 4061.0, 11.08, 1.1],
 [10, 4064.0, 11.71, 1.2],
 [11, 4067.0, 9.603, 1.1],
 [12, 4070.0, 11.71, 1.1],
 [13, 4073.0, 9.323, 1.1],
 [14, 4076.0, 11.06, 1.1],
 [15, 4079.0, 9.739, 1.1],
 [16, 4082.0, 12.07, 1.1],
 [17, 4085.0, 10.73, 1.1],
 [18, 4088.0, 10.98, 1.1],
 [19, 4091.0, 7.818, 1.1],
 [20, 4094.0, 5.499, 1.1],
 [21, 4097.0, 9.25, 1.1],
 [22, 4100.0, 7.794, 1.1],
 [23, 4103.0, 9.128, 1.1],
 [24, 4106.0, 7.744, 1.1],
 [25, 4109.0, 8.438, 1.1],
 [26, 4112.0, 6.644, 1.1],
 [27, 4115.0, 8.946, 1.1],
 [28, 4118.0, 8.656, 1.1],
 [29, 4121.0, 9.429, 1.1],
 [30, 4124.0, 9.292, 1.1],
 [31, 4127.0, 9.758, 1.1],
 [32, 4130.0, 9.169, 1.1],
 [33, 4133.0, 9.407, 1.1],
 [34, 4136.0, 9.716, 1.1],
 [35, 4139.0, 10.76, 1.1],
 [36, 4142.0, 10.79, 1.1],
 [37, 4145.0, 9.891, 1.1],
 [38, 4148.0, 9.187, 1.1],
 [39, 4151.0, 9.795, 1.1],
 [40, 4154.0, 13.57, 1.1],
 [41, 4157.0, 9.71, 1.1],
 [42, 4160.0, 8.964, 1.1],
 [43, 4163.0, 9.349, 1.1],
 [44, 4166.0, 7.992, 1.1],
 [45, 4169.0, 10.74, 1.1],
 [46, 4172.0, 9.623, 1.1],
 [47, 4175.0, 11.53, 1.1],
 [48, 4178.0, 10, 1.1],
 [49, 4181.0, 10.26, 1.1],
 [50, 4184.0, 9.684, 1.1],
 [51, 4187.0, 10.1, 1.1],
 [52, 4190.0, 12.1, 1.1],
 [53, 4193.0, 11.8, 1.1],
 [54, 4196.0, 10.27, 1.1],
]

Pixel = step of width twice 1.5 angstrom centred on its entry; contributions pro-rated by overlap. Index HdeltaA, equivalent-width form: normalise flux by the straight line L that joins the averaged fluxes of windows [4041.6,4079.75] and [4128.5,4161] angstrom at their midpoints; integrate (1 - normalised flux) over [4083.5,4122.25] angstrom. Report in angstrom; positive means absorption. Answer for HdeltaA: 7.4 angstrom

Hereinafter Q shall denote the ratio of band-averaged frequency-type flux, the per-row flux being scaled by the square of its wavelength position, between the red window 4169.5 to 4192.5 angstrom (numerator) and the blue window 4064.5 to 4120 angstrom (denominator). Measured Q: 1.2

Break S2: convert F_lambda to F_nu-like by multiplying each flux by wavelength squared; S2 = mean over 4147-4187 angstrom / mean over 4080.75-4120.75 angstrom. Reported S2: 1.19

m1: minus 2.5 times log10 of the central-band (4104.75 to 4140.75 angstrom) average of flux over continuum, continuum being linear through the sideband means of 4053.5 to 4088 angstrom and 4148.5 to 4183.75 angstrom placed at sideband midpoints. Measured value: 0.16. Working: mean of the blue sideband 10.9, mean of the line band 9.02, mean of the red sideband 10.1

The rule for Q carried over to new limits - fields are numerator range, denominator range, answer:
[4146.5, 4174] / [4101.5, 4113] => 1.26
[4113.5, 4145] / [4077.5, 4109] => 1.08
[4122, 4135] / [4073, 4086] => 0.90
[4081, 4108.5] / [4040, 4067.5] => 0.81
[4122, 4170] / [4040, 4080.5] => 0.94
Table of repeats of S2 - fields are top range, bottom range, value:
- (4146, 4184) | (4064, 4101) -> 1.07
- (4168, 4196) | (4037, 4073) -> 1.02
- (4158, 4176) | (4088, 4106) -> 1.23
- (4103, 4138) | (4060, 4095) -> 0.89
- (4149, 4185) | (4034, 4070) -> 0.97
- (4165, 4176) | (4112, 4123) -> 1.18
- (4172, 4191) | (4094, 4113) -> 1.36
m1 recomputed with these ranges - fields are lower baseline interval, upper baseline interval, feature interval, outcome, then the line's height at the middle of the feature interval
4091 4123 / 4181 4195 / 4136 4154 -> -0.10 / 9.41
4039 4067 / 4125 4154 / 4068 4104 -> 0.13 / 10.8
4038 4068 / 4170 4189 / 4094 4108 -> 0.31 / 10.8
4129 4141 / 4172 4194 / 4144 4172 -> 0.04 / 10.2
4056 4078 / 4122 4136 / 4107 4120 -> 0.19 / 9.8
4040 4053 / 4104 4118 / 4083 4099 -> 0.02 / 9.05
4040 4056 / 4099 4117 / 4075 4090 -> -0.14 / 9.46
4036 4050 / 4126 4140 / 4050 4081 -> -0.03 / 10.6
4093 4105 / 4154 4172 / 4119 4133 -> -0.08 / 8.73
